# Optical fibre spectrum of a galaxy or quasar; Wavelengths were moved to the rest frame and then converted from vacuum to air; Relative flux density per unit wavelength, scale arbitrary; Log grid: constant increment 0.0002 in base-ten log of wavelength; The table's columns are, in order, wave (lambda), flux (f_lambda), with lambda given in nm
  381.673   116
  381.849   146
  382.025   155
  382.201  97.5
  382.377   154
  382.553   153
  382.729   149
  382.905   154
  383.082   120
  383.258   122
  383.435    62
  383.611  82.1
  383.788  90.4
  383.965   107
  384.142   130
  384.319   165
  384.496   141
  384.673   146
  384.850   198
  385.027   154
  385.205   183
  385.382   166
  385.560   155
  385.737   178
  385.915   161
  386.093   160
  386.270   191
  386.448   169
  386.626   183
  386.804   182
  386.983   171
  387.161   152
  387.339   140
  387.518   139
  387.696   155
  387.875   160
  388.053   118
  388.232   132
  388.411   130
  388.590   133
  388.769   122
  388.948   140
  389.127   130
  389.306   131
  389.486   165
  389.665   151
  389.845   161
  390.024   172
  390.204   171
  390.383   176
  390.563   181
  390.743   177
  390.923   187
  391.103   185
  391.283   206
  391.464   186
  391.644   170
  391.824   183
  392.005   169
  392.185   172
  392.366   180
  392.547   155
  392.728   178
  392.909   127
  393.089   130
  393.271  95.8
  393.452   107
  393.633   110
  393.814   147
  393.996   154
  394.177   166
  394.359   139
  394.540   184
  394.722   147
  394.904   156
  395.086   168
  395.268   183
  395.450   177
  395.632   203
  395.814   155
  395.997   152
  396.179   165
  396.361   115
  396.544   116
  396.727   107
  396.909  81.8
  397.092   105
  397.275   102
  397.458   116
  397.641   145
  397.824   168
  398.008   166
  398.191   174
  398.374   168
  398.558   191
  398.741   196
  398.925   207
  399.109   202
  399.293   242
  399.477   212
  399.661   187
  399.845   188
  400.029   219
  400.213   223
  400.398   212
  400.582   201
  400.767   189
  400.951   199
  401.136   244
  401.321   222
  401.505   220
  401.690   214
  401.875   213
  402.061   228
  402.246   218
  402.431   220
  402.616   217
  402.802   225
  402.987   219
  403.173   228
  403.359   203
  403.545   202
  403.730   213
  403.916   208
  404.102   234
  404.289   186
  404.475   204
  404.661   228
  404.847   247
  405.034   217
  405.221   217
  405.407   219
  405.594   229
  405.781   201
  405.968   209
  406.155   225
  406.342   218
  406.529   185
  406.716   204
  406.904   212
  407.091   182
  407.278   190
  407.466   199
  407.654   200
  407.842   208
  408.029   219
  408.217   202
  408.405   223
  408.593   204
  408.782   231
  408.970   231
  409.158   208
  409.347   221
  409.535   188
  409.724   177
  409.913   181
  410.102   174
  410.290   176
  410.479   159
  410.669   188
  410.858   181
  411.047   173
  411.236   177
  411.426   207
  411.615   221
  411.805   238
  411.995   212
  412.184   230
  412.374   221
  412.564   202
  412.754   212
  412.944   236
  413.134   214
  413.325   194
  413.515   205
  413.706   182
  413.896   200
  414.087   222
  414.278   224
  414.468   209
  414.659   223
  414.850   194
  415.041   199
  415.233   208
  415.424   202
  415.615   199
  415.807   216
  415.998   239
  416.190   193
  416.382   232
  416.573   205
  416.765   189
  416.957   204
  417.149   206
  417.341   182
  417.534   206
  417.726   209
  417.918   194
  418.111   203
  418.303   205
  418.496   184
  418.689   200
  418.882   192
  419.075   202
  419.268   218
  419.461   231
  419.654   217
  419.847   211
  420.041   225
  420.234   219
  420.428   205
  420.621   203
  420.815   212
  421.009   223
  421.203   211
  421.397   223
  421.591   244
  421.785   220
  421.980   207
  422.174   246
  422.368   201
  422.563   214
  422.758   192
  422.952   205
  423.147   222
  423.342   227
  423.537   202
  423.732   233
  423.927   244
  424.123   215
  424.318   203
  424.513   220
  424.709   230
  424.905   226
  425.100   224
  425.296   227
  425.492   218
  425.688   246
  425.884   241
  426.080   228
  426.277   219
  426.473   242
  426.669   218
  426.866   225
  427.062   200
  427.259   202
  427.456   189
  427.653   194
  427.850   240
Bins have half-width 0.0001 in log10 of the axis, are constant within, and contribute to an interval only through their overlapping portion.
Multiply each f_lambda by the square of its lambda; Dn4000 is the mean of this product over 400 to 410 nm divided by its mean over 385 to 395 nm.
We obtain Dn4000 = 1.4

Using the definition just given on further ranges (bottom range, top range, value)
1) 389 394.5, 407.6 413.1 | 1.41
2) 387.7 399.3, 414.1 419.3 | 1.48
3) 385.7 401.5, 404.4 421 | 1.38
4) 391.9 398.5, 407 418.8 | 1.51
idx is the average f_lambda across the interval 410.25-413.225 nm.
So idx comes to 203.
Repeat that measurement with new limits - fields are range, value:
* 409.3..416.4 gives 203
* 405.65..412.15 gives 201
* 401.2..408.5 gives 213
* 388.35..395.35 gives 157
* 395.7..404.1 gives 187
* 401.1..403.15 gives 221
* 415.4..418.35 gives 205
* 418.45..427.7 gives 217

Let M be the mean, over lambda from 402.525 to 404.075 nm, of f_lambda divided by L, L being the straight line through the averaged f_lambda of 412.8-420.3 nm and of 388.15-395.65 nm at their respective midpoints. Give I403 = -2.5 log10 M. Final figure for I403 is -0.19 mag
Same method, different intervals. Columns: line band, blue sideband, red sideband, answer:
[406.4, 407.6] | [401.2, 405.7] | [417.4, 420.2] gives 0.10 mag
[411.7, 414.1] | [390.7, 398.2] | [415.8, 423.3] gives -0.09 mag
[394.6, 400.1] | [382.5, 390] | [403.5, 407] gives 0.14 mag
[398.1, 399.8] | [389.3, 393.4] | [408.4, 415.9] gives -0.10 mag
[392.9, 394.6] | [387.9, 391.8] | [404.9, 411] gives 0.23 mag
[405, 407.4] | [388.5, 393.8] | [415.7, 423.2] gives -0.13 mag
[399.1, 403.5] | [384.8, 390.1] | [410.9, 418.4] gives -0.18 mag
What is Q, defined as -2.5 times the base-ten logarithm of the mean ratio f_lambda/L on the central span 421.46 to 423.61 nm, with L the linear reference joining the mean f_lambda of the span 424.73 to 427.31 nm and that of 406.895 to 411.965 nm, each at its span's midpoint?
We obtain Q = 0.01 mag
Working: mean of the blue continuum 199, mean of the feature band 217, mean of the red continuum 225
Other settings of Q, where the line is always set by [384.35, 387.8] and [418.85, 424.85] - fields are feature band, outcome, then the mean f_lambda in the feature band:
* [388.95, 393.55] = 0.069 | 161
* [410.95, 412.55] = -0.038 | 209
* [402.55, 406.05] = -0.133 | 216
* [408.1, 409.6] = -0.085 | 214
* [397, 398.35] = 0.276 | 141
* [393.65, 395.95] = 0.092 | 163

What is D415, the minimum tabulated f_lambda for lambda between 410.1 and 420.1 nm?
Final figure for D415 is 159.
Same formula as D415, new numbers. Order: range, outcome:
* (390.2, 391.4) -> 171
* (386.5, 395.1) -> 95.8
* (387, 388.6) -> 118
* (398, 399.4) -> 166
